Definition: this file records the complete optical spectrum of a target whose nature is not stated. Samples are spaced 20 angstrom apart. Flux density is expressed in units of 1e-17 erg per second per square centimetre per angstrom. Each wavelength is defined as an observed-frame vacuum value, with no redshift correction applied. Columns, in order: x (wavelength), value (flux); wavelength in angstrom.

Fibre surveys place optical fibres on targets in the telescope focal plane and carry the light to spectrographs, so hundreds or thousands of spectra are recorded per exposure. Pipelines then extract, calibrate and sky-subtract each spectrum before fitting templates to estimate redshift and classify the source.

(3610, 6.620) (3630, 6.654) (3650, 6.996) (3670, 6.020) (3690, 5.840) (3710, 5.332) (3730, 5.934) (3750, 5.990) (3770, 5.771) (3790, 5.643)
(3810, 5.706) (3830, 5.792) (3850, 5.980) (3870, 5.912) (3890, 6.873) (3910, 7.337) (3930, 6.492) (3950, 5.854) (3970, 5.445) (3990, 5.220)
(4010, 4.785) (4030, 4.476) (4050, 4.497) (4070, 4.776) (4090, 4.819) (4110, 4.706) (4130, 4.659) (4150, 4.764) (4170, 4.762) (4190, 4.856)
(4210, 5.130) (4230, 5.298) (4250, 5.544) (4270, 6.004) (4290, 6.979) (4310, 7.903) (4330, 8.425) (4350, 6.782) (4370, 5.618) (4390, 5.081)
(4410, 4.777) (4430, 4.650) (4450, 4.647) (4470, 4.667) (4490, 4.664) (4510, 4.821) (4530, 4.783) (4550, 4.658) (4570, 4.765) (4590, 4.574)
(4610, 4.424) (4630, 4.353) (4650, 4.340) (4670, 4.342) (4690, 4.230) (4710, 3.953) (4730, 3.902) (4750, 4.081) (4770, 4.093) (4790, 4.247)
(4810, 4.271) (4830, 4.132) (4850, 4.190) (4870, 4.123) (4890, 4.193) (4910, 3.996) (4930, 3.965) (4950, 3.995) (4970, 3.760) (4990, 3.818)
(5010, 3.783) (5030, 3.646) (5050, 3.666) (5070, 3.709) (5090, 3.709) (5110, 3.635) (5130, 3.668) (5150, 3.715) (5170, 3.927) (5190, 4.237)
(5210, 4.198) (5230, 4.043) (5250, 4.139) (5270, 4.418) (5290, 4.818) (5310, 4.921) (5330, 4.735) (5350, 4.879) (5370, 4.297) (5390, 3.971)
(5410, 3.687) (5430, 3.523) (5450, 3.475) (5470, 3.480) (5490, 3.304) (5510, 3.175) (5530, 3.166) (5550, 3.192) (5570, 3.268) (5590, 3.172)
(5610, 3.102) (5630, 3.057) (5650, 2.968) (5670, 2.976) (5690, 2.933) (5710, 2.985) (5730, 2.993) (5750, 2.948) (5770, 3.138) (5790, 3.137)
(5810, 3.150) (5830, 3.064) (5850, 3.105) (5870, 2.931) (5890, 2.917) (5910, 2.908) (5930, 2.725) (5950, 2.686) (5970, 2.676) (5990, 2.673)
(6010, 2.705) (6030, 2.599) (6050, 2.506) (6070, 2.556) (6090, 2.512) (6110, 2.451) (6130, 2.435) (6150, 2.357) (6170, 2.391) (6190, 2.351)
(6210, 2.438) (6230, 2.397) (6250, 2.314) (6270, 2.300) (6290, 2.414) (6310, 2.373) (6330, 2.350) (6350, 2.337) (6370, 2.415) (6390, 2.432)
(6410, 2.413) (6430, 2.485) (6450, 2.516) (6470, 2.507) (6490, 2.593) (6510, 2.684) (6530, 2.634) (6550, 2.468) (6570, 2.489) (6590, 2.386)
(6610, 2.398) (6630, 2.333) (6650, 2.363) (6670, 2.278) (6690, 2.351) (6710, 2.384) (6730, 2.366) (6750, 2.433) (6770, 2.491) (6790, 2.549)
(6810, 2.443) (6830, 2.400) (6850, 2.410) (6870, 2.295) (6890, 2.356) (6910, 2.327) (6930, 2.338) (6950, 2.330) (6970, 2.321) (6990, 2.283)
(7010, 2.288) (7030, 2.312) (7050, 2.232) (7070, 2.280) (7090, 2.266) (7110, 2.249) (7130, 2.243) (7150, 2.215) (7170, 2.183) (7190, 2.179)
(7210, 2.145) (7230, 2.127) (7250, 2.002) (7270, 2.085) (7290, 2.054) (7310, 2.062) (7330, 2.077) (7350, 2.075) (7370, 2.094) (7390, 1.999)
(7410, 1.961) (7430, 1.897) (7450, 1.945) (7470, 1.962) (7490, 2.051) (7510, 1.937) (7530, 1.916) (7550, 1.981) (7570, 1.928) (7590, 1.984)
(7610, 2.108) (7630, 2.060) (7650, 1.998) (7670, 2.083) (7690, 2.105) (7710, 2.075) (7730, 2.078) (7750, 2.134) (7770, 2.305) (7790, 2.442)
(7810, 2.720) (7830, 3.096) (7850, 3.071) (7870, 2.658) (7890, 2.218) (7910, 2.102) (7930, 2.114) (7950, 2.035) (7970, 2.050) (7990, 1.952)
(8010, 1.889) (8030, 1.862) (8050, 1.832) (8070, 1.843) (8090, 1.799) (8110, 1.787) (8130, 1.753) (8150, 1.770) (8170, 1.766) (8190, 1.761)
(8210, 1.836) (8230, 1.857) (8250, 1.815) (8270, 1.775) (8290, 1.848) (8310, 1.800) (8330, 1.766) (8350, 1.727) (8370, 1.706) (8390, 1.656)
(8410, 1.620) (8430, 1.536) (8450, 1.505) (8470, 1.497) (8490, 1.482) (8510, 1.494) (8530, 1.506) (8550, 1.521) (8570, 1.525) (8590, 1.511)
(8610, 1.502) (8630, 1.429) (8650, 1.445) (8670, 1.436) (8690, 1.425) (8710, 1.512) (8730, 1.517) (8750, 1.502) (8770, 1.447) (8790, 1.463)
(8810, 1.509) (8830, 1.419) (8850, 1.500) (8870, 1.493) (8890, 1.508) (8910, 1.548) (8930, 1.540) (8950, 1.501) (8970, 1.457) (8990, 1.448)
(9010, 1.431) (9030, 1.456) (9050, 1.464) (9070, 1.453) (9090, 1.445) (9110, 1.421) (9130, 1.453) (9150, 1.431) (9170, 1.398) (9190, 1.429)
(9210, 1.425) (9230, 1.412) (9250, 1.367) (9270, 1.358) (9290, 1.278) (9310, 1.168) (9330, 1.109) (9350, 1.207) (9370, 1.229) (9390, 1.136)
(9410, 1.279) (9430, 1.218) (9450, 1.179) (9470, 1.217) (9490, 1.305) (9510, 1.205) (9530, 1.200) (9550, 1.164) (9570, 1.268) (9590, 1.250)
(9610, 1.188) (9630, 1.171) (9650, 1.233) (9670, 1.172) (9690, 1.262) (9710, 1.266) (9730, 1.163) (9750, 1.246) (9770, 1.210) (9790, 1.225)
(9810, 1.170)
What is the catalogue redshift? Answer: 1.797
